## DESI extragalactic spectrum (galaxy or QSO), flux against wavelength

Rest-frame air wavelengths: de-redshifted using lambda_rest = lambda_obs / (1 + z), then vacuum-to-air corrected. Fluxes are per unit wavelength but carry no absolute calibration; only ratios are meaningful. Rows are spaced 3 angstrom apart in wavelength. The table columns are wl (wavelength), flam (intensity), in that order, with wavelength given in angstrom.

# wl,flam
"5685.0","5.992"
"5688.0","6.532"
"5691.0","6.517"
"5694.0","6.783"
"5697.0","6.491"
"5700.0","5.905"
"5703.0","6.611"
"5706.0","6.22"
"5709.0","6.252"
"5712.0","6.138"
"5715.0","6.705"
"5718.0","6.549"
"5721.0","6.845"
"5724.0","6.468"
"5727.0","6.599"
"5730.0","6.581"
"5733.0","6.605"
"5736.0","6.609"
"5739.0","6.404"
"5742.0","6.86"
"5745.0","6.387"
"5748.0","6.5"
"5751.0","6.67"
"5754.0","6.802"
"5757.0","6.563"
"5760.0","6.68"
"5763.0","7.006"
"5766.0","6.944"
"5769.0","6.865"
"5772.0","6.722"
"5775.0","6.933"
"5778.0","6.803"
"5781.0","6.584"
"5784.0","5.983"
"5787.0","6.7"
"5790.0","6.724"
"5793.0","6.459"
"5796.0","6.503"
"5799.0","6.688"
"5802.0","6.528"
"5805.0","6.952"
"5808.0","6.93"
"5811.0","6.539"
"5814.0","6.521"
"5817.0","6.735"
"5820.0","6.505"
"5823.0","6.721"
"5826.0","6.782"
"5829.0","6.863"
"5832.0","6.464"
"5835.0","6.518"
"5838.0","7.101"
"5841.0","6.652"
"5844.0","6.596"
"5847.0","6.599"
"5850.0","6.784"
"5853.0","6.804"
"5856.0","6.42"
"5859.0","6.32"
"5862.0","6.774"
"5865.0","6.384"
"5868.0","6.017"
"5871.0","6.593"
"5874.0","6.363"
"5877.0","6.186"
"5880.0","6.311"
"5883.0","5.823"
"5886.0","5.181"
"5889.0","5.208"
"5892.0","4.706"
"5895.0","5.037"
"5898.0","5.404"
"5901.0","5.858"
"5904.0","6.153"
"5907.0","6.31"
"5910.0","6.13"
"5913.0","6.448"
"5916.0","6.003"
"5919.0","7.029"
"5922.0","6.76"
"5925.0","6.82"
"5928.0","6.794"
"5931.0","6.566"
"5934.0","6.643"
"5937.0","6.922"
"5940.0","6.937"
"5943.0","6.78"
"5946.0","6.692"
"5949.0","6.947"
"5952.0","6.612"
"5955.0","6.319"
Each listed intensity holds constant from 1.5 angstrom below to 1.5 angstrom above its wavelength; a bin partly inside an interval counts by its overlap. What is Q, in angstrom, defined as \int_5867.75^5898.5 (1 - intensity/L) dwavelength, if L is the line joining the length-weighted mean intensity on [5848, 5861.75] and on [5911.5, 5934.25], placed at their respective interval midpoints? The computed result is 4.2 angstrom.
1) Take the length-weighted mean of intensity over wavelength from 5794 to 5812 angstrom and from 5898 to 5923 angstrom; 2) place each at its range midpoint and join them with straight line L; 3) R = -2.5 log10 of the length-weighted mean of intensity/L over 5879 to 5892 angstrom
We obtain 0.160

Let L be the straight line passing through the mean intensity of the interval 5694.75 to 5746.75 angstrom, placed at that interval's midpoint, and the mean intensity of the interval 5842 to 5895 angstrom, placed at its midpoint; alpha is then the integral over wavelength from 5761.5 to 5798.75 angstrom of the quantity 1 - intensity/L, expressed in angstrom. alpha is -1.9 angstrom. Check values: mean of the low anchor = 6.49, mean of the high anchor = 6.15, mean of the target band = 6.69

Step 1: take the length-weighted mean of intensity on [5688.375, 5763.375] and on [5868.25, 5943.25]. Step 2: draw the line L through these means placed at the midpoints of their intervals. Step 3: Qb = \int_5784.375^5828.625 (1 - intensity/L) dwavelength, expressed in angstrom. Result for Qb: -1.9 angstrom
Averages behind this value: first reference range 6.54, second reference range 6.19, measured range 6.65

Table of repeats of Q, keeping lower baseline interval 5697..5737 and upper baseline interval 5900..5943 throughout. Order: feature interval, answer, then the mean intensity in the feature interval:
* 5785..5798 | -0.16 angstrom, 6.58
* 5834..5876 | -0.28 angstrom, 6.56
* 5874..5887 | 1.13 angstrom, 5.96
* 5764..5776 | -0.71 angstrom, 6.87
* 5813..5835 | -0.48 angstrom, 6.65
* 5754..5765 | -0.48 angstrom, 6.77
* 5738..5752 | -0.19 angstrom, 6.57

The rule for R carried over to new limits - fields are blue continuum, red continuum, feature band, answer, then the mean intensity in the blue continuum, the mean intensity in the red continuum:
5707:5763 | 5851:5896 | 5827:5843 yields -0.09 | 6.58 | 6.03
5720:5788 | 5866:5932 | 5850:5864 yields -0.06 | 6.66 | 6.08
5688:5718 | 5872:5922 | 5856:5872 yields -0.07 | 6.42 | 5.92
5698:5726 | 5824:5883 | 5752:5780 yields -0.06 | 6.42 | 6.54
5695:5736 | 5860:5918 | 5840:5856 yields -0.10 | 6.47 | 5.95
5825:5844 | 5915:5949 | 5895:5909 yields 0.15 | 6.72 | 6.74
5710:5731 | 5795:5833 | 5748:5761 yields -0.01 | 6.55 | 6.68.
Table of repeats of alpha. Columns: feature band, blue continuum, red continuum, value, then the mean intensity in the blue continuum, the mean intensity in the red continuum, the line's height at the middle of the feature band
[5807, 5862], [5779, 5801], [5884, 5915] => -4.37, 6.53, 5.65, 6.17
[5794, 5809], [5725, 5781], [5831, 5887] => -0.31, 6.69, 6.43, 6.57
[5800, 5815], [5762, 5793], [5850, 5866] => -0.10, 6.71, 6.57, 6.66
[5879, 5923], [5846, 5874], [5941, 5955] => 4.88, 6.51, 6.72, 6.61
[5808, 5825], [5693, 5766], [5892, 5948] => -0.44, 6.56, 6.36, 6.47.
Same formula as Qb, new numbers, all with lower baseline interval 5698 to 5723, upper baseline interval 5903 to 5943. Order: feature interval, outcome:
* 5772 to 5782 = -0.5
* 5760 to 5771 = -0.7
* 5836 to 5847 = -0.4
